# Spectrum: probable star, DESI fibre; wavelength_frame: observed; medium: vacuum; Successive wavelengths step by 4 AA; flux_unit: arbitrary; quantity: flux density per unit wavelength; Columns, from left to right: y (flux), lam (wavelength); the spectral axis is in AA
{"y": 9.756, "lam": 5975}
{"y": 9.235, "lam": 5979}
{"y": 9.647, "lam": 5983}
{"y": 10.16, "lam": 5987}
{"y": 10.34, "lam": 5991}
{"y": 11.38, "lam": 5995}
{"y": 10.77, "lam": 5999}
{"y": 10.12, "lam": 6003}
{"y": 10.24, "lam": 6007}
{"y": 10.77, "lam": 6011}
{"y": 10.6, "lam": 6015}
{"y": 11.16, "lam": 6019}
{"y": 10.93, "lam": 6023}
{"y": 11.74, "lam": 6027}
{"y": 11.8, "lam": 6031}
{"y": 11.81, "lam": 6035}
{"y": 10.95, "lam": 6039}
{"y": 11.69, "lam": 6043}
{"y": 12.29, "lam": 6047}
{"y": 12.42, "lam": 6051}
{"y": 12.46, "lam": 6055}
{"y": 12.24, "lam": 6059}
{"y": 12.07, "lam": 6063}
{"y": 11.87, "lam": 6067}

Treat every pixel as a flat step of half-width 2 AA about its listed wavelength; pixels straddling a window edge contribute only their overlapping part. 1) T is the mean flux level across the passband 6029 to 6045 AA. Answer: 11.6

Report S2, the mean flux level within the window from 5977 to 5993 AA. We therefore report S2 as 9.85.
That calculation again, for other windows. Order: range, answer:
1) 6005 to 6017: 10.5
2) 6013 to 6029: 11.1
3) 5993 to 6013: 10.7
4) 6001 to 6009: 10.2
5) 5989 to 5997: 10.9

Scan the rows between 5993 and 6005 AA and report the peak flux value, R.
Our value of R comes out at 11.38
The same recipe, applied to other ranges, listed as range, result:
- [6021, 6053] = 12.42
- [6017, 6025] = 11.16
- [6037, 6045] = 11.69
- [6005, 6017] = 10.77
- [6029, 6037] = 11.81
